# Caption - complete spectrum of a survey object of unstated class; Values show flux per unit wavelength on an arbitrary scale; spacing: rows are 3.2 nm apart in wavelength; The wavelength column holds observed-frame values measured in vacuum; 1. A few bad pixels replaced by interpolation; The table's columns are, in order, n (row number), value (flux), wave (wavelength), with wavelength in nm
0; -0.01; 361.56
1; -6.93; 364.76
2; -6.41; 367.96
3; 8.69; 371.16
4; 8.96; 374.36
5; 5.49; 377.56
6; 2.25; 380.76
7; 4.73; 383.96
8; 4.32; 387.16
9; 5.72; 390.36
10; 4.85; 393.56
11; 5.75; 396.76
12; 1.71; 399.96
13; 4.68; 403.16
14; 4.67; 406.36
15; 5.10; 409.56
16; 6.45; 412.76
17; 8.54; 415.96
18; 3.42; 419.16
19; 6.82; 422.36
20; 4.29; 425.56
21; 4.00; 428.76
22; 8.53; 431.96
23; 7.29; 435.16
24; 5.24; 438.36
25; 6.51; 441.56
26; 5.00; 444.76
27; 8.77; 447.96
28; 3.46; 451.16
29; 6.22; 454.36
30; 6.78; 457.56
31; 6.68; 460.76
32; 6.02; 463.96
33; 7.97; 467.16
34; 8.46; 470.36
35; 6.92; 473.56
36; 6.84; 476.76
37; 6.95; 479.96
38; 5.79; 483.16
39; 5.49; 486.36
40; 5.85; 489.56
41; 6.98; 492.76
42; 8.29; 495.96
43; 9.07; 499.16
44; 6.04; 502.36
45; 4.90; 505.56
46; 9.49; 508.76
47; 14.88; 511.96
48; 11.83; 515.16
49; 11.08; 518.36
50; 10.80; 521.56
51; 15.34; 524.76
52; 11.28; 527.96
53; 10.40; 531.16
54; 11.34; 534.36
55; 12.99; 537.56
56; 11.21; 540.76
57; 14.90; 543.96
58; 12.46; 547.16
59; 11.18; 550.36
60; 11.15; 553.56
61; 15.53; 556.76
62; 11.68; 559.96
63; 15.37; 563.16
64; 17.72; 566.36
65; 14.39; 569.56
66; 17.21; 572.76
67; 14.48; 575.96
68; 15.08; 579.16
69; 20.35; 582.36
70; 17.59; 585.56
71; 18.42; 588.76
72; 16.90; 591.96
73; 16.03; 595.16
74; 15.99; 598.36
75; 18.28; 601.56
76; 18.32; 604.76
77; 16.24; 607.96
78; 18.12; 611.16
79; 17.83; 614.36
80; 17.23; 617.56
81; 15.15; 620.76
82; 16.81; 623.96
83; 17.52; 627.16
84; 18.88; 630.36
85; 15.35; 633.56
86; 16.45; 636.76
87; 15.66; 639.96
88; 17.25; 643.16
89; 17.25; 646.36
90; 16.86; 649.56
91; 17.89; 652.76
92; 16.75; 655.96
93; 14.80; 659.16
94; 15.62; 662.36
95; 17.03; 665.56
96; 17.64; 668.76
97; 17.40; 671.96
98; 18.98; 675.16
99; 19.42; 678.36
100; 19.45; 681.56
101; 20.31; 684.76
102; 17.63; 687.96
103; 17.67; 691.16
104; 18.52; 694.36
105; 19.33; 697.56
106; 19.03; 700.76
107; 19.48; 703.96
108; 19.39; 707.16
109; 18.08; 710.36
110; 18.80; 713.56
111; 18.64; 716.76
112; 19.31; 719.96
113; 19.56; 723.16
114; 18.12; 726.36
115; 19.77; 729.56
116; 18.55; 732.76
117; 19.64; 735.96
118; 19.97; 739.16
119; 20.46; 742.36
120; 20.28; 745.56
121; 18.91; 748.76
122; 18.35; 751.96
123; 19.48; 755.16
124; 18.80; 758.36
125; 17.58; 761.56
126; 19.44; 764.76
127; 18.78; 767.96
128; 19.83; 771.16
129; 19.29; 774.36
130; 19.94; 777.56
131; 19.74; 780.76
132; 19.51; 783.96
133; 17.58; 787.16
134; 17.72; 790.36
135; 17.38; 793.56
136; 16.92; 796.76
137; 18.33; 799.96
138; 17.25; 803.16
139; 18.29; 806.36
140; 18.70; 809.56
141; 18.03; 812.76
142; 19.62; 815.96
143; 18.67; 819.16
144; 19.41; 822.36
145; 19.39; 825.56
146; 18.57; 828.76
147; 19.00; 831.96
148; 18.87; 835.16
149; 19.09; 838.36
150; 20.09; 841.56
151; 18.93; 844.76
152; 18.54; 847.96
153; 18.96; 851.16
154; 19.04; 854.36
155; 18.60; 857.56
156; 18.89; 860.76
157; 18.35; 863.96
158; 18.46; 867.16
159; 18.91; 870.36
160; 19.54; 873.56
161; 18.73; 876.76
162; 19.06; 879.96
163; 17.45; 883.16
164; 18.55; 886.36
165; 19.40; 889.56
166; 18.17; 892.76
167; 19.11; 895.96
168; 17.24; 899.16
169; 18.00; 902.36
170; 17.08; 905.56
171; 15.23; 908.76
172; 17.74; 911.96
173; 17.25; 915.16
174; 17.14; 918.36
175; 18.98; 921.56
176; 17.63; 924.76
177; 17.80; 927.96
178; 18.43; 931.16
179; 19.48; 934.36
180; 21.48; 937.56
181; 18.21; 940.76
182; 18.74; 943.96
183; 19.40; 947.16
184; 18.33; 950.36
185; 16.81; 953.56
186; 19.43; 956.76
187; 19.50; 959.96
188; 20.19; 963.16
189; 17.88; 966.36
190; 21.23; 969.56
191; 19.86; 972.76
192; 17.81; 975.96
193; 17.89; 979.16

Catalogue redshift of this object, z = 0.273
